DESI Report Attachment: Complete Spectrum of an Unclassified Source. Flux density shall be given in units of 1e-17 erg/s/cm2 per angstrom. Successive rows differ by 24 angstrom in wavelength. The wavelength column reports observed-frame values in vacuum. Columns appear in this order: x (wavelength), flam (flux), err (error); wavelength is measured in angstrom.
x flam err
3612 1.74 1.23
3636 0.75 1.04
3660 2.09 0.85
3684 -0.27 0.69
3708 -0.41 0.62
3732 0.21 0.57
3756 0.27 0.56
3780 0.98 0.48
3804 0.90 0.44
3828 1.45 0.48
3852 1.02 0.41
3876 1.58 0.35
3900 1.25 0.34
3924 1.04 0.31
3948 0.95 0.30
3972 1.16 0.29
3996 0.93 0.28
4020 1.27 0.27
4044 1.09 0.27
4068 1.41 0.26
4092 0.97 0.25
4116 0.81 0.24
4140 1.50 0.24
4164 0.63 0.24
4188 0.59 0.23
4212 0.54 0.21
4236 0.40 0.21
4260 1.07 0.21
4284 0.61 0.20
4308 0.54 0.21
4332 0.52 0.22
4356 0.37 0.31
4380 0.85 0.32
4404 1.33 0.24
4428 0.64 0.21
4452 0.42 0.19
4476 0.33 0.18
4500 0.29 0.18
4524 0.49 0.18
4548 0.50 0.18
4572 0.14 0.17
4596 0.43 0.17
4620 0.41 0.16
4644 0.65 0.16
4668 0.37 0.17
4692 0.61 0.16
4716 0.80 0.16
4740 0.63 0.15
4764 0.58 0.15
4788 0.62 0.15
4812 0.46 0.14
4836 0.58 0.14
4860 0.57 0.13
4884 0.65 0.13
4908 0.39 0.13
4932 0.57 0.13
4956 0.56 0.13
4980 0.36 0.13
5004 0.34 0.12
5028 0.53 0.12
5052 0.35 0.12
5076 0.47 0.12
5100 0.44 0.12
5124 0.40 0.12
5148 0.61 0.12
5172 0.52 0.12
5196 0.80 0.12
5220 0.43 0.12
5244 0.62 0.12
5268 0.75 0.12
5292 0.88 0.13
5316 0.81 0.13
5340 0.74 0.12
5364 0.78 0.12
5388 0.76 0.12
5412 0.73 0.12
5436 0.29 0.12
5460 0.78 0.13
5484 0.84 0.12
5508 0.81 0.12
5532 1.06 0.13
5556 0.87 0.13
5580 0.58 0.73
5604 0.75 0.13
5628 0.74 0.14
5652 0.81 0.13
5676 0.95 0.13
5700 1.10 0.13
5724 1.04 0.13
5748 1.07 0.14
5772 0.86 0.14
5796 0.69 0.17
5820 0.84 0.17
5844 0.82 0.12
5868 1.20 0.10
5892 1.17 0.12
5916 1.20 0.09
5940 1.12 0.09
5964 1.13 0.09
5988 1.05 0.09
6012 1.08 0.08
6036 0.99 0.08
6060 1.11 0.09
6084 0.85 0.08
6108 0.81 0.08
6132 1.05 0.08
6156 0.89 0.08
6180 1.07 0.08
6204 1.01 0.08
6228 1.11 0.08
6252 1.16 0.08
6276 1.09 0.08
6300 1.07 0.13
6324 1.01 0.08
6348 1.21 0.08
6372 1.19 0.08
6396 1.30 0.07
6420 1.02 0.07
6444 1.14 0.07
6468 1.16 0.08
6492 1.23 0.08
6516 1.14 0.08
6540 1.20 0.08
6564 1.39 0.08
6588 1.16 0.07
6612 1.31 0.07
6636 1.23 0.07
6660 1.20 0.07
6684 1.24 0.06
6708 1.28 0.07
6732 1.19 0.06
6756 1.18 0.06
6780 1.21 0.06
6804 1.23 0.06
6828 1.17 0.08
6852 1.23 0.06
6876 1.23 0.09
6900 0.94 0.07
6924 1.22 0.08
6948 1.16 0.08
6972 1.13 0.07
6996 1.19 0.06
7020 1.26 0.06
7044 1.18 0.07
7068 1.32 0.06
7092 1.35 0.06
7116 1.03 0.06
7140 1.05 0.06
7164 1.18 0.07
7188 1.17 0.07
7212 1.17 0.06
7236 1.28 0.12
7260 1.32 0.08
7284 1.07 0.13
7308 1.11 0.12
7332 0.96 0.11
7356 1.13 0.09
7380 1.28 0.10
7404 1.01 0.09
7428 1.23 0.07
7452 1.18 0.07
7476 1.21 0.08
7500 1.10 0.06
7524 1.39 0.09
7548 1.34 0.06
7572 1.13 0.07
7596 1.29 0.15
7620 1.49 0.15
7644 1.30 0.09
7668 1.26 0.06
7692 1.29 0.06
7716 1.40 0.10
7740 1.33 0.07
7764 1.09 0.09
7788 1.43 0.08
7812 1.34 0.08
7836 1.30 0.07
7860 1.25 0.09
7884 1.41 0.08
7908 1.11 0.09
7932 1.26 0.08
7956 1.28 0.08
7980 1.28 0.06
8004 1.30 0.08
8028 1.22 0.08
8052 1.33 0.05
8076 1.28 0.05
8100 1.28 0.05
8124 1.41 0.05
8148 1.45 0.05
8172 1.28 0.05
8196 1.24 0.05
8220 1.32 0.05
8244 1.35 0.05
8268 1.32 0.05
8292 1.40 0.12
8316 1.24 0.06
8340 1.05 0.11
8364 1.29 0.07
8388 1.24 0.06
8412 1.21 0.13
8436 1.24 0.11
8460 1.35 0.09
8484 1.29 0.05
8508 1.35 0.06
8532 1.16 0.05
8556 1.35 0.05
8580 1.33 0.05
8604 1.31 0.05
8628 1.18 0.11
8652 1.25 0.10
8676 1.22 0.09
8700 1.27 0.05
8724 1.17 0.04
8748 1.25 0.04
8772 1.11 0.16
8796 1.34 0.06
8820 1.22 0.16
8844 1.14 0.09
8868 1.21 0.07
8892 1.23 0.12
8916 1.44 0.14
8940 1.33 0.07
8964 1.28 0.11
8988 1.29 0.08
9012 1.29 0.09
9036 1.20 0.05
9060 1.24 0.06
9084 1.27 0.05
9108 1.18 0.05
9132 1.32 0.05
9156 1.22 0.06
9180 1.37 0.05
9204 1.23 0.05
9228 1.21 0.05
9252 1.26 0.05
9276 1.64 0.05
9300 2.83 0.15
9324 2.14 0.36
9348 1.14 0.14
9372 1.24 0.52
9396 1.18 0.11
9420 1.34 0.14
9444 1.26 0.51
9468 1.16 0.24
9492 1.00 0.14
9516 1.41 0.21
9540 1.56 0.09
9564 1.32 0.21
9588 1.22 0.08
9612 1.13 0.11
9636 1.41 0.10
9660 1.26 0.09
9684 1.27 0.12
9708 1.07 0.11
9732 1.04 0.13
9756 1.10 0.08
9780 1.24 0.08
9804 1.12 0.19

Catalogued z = 0.42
